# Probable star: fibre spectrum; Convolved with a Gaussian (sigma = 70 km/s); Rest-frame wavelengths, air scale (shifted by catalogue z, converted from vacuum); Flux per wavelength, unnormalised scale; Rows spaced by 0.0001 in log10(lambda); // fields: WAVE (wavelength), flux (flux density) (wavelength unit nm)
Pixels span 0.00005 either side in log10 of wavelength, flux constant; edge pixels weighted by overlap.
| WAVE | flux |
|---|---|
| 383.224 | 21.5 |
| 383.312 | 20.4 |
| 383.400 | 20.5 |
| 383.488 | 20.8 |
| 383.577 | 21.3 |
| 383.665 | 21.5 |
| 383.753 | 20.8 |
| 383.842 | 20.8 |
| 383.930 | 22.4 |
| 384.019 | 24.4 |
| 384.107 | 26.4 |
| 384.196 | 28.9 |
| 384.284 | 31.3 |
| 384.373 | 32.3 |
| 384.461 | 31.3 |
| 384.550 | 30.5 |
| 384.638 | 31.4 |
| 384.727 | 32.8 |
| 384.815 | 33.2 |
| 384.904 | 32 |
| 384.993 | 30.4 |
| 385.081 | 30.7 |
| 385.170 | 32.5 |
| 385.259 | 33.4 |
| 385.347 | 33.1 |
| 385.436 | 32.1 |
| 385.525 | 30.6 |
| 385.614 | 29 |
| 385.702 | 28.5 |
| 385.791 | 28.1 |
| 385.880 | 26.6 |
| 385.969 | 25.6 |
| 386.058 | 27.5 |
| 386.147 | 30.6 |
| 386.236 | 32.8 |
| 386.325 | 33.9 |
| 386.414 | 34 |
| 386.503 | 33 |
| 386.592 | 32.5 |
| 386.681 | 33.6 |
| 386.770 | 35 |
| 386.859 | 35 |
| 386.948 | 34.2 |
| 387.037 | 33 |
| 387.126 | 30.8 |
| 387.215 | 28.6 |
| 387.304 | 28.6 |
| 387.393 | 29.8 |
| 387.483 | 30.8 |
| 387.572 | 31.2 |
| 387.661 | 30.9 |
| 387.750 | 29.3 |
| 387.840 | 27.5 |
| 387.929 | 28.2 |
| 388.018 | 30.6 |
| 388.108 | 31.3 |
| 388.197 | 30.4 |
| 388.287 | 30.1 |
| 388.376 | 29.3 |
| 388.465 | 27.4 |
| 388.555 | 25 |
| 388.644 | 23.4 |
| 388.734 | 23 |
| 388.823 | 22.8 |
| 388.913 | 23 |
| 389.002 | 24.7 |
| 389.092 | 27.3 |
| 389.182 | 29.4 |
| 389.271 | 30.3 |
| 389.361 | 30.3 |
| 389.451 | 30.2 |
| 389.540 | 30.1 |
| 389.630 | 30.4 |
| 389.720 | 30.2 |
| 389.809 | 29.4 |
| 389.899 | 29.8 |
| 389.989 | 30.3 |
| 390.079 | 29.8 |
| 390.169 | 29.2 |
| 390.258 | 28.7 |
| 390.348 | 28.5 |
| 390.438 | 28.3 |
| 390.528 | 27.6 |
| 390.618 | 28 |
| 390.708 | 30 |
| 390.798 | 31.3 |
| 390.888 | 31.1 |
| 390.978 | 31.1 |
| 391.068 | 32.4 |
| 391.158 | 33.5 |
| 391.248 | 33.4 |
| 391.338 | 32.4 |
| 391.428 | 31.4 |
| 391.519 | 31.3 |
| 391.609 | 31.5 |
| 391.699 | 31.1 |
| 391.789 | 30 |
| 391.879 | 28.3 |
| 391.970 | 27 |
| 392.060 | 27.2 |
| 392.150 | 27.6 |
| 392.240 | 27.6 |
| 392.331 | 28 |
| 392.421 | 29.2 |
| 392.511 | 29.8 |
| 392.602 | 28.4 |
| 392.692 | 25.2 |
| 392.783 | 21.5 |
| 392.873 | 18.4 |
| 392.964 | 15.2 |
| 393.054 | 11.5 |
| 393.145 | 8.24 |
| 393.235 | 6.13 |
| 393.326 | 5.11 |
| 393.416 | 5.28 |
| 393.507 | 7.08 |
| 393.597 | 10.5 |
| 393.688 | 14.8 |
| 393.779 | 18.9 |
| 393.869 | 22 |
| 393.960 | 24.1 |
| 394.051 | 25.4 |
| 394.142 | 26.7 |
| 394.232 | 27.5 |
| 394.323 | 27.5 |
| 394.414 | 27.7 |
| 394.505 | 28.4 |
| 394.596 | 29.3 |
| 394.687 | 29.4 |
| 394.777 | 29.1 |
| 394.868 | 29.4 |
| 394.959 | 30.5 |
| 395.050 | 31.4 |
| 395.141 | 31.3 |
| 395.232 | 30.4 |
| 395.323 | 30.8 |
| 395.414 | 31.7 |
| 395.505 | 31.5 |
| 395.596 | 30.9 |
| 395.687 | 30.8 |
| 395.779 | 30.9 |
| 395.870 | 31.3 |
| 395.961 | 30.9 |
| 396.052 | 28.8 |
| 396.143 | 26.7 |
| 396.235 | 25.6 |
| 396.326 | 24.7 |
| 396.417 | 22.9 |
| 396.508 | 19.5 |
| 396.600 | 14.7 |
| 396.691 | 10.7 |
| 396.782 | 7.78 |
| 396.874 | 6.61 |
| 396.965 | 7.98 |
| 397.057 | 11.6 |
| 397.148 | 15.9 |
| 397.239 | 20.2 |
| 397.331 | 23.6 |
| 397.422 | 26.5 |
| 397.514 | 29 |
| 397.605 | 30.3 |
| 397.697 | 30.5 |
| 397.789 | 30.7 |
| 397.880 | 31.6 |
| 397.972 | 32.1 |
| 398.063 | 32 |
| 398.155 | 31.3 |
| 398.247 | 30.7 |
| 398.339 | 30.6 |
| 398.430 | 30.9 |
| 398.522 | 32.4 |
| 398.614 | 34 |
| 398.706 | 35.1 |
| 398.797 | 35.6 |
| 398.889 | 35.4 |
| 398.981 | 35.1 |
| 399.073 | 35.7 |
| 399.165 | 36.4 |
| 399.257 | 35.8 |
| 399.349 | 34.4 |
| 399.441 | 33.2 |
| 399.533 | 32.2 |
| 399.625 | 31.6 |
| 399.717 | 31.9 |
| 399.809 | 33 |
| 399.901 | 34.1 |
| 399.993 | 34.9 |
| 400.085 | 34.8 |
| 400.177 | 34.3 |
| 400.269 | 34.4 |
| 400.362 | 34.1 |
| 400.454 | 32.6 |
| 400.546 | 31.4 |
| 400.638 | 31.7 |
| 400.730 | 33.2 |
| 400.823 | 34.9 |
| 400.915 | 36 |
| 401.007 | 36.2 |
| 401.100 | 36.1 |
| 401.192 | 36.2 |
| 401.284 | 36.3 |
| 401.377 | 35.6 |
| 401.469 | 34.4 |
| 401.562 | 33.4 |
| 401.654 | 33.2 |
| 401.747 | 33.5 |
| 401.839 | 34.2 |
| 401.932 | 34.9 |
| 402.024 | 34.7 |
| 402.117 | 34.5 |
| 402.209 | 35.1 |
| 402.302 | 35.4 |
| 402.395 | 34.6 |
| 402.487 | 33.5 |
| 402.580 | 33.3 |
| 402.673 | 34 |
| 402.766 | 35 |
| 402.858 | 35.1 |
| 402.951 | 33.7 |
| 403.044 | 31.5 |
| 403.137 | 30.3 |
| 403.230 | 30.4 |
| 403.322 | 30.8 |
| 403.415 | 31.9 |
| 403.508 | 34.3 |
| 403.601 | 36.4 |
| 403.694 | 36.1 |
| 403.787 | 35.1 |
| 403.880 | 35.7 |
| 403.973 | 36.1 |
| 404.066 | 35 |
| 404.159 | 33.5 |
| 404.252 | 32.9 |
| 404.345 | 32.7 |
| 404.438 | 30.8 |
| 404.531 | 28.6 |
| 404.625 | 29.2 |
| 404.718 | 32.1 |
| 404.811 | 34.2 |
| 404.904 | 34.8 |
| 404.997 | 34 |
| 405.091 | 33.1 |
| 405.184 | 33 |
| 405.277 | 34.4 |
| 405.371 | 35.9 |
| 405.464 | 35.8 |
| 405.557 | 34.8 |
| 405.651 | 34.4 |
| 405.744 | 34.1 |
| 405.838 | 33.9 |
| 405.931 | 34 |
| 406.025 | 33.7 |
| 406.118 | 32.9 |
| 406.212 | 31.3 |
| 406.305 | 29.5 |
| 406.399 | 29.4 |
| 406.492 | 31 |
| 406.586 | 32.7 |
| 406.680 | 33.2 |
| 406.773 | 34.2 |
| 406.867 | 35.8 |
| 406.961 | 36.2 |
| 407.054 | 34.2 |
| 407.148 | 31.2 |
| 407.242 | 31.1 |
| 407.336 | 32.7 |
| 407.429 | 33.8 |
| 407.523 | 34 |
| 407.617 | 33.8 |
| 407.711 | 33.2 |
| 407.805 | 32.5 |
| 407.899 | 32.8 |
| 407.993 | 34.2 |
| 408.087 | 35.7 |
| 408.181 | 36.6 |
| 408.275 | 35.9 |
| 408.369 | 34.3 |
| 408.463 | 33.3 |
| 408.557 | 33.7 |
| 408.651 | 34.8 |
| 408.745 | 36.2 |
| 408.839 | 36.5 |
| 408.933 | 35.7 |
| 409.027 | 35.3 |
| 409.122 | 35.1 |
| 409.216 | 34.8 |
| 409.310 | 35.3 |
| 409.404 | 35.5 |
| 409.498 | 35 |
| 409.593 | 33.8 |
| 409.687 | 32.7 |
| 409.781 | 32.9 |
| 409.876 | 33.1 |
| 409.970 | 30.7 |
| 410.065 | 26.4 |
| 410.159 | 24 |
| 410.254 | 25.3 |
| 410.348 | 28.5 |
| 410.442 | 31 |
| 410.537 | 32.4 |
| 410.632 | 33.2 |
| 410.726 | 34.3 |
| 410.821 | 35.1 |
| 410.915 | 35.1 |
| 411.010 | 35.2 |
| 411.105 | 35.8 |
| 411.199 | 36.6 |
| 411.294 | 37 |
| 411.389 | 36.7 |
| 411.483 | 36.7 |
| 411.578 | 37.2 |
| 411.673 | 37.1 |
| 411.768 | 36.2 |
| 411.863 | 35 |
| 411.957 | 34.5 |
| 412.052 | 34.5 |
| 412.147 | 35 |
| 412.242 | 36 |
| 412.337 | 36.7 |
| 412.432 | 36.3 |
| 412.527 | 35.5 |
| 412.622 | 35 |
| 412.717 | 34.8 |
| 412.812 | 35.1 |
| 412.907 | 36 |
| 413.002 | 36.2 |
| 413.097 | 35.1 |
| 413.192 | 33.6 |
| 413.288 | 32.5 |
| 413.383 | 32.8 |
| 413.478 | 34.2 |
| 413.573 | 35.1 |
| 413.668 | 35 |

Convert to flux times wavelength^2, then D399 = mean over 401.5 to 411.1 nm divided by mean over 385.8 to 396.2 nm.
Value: 1.31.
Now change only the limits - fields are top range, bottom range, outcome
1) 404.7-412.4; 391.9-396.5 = 1.49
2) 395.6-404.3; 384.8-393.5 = 1.16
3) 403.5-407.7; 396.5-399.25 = 1.32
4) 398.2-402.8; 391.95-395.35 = 1.54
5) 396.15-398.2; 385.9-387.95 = 0.75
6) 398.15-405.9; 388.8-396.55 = 1.34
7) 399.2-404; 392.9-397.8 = 1.56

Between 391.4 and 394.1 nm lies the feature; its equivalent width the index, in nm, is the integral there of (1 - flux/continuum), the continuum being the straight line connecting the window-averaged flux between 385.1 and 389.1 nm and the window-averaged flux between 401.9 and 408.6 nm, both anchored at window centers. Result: 0.819 nm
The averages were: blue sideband 29.8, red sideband 33.6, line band 21.5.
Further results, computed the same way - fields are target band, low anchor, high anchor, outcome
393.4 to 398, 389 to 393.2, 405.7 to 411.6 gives 0.81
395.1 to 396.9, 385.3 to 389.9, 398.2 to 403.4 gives 0.40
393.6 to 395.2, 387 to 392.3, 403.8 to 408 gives 0.22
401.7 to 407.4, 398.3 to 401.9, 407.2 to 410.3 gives 0.04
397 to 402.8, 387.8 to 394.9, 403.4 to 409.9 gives -0.39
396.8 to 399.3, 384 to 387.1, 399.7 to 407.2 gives 0.36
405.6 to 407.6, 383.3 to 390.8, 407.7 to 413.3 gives 0.02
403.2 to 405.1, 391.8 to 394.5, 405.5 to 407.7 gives -0.14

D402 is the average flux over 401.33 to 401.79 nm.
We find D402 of 34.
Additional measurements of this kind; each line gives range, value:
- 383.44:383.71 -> 21.2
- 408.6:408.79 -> 35.5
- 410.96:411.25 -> 35.8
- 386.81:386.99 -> 34.6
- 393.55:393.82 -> 14.6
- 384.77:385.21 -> 31.8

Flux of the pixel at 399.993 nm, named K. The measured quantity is 34.9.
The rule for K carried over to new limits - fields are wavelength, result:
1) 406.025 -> 33.7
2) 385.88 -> 26.6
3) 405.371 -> 35.9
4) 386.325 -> 33.9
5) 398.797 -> 35.6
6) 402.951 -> 33.7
